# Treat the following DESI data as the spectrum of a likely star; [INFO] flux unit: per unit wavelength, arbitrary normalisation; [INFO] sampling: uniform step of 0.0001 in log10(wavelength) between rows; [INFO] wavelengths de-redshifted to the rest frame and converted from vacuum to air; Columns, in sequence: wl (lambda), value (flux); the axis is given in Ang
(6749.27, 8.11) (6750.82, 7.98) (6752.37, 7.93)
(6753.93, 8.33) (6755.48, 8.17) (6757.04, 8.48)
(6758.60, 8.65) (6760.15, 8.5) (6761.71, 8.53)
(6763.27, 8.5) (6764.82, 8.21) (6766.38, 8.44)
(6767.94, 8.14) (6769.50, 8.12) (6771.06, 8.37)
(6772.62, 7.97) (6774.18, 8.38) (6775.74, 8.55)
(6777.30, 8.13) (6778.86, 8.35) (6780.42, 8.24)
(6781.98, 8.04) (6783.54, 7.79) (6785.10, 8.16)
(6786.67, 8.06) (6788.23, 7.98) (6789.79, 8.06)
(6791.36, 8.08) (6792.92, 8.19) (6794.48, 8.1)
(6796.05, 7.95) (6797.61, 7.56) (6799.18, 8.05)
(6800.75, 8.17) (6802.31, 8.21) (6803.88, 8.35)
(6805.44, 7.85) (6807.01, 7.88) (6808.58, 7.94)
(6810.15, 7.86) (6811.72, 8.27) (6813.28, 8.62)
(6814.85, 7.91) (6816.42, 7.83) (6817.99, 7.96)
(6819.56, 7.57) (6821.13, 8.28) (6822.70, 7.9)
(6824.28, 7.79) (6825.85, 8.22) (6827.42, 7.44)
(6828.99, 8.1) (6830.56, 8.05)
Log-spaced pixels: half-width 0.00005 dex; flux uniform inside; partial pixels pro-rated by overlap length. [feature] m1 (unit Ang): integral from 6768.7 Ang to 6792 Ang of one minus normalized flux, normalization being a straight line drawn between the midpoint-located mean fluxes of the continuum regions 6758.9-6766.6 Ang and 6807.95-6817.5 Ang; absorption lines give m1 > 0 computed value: 0.5 Ang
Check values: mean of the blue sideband 8.46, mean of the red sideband 8.07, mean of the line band 8.15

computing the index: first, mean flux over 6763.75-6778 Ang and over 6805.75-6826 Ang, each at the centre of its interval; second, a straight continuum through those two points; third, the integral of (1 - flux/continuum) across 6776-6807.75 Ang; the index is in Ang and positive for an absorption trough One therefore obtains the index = 0.3 Ang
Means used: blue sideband 8.26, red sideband 7.99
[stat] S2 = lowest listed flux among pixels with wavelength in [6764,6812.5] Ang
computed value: 7.56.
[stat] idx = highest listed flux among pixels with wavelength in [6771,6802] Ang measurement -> 8.55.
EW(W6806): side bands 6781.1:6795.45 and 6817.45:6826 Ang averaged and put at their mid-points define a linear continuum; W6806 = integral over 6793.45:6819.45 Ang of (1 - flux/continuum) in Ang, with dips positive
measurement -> -0.12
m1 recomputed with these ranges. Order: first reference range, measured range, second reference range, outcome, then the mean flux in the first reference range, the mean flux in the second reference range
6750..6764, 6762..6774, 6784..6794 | -0.02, 8.34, 8.08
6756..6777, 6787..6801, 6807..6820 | 0.24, 8.36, 8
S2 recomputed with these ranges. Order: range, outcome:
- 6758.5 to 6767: 8.21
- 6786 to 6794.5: 7.98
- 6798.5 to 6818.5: 7.83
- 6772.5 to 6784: 7.79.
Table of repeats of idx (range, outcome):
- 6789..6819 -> 8.62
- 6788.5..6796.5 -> 8.19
